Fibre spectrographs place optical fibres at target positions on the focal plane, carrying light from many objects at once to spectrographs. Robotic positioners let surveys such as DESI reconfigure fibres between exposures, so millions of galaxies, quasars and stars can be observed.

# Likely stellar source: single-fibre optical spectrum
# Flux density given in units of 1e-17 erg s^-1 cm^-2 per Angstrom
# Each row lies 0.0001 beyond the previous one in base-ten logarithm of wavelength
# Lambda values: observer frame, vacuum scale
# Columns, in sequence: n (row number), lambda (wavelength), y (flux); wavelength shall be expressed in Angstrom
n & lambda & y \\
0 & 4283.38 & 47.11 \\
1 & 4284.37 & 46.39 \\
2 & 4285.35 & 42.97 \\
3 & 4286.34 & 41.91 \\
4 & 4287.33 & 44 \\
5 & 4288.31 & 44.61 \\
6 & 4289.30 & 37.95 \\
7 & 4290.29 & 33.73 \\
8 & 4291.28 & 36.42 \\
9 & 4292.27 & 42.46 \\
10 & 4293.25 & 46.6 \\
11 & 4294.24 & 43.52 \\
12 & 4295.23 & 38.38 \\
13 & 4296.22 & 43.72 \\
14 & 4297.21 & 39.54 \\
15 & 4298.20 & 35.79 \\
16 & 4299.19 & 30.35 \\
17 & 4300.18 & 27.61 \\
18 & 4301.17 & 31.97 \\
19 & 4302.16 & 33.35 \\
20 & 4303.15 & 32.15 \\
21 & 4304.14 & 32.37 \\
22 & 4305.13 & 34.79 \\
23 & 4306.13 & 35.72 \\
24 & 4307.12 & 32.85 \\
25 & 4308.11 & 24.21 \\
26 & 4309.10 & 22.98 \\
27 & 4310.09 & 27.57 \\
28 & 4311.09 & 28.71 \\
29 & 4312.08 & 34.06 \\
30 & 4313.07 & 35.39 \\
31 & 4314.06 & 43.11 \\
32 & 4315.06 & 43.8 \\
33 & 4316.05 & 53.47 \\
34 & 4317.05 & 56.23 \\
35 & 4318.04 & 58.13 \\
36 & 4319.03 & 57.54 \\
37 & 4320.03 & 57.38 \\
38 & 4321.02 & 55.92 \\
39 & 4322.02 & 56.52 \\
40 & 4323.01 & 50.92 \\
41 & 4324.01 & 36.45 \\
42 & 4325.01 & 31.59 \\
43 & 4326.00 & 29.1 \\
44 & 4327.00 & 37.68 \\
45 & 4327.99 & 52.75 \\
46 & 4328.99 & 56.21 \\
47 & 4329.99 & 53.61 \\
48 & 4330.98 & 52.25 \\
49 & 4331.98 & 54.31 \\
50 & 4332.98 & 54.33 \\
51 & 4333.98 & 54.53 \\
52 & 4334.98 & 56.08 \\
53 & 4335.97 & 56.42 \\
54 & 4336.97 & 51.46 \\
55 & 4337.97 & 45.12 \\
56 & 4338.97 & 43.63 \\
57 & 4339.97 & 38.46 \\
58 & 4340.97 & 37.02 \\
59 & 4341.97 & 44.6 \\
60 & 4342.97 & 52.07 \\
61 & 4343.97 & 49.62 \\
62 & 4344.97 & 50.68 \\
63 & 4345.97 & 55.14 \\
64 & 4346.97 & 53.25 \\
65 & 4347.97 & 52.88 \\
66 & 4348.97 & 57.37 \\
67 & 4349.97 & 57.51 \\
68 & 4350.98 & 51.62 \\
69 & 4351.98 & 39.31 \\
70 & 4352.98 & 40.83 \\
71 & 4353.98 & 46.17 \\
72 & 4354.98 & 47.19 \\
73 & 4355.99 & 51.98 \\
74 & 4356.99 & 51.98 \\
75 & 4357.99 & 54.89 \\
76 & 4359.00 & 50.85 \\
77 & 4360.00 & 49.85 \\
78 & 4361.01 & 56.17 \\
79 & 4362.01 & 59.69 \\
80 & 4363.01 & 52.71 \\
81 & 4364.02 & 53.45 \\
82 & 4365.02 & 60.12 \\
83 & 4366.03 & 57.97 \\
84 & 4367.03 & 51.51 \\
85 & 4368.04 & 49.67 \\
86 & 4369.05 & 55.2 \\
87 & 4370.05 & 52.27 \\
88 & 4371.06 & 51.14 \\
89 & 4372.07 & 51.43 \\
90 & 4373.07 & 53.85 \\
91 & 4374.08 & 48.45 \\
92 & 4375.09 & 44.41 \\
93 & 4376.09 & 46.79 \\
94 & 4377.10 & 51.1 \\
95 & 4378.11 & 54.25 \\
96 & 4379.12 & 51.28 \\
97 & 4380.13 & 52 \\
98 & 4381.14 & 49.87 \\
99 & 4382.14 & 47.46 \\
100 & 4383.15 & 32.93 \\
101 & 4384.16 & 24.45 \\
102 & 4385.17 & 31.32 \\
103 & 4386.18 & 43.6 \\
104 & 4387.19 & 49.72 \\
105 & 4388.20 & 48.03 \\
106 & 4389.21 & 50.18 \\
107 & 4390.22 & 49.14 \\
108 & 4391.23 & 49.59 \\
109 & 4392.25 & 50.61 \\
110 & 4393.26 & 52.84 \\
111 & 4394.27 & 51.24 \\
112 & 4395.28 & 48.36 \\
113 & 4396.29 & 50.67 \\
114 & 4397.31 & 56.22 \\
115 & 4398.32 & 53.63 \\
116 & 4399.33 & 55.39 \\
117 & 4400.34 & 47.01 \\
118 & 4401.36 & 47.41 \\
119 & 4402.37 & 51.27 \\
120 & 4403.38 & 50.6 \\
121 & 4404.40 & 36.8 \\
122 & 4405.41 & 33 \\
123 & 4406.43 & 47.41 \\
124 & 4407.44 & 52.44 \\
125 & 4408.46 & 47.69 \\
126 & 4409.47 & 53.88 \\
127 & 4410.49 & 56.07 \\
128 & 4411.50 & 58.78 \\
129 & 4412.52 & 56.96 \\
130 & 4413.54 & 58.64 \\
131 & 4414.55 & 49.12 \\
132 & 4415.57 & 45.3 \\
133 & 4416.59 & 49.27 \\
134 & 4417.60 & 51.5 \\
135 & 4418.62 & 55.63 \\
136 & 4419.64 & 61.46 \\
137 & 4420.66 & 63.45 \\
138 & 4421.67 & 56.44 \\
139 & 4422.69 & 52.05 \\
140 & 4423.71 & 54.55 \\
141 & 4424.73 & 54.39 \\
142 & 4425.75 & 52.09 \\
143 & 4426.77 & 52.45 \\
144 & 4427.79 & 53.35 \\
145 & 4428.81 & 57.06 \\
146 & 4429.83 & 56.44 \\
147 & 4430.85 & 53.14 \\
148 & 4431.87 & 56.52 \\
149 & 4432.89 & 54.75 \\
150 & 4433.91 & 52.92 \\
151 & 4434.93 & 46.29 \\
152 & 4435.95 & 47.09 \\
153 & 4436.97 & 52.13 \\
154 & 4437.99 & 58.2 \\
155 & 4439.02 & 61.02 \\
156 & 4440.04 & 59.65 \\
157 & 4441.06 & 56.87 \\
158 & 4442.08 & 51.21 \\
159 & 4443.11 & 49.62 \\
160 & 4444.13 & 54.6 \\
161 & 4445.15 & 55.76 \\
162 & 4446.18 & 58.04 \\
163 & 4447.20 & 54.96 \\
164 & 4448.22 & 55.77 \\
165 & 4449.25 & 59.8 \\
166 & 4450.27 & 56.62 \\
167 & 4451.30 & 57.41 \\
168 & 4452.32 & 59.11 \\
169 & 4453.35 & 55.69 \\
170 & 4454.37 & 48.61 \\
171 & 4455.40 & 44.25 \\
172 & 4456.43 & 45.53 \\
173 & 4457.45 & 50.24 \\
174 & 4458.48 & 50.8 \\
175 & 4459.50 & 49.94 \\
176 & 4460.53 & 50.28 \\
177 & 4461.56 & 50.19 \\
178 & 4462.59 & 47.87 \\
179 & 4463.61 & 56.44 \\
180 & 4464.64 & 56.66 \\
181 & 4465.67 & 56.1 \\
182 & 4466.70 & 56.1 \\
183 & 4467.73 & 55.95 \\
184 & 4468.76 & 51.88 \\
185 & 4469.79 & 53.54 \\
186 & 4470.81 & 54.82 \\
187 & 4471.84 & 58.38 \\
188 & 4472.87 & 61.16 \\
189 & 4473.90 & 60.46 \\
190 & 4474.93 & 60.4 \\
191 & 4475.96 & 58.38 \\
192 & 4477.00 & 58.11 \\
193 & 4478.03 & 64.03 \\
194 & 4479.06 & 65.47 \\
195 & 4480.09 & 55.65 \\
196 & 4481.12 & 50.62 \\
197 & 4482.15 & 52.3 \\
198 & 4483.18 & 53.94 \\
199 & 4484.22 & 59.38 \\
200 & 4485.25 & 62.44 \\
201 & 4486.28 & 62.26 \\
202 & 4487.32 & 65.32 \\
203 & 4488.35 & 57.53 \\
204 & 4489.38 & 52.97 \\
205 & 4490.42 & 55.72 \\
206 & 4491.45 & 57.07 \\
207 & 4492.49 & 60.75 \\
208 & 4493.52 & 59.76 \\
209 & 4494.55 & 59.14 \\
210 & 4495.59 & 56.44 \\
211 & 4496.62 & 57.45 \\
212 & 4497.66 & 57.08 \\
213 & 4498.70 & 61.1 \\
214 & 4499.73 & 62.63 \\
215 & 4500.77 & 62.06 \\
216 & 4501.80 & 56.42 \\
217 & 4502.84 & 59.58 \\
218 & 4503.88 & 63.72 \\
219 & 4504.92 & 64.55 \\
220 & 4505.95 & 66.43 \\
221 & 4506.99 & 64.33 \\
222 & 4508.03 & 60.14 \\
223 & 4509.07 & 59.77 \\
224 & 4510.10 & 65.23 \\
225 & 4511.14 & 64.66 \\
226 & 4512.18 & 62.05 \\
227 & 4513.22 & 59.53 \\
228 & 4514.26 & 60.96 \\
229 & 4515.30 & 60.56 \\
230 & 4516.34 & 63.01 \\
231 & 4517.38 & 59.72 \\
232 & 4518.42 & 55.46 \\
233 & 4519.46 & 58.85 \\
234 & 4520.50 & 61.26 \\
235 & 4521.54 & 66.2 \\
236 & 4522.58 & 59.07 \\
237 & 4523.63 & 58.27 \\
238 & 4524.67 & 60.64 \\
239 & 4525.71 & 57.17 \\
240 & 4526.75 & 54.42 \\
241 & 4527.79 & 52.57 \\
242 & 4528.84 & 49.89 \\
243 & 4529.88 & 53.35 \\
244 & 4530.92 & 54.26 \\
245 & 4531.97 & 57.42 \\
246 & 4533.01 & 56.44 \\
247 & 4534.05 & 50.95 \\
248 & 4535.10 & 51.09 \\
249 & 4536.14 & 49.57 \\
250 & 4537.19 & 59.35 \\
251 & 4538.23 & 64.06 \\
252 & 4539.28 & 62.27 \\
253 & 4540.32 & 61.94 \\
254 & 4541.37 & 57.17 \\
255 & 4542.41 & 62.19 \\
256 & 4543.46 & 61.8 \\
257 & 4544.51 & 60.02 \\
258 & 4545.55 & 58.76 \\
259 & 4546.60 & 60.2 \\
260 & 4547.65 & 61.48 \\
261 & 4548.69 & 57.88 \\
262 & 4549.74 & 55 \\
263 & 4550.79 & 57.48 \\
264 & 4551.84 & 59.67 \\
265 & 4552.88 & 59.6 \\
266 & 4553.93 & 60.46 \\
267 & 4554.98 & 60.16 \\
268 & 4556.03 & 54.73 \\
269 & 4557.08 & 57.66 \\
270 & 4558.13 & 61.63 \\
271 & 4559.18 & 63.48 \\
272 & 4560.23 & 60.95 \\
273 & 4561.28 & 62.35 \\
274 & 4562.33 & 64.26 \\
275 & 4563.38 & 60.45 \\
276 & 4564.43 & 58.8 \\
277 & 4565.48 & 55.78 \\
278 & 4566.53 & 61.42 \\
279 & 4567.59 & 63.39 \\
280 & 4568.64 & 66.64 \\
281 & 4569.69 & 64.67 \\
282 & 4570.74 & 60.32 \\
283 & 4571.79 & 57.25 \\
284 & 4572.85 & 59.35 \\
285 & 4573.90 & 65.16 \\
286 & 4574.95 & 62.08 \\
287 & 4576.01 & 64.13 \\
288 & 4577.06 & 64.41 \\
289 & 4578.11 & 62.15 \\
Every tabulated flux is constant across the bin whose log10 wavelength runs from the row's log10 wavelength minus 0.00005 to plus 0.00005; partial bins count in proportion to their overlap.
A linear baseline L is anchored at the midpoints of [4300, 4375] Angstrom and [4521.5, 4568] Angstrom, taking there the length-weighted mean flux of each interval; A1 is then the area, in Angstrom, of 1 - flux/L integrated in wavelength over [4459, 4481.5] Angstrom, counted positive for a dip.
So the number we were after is -0.7 Angstrom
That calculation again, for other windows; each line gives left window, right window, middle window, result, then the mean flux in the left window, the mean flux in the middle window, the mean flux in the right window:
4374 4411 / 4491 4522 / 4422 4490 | -0.1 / 47.8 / 55.1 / 60.9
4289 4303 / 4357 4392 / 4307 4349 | -4.1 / 37.1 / 46.4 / 49.6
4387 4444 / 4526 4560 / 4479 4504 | -1.3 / 52.3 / 58.5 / 57.7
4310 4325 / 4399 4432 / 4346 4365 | -1.2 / 46.4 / 51.9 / 52.3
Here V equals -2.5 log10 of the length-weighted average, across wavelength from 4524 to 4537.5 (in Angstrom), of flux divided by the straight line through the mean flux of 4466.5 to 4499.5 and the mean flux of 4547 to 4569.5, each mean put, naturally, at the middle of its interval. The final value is 0.10 mag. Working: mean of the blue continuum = 58.1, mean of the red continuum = 60.2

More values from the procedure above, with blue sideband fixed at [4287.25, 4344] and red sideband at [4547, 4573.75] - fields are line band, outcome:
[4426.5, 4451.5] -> -0.07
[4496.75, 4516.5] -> -0.10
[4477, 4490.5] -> -0.07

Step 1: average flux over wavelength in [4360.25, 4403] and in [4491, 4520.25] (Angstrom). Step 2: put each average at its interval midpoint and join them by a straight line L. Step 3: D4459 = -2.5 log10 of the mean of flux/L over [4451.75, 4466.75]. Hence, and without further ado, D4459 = 0.098 mag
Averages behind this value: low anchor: 49.9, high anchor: 60.7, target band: 51.7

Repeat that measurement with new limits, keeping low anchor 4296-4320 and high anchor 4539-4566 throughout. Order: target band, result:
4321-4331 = -0.17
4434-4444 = -0.09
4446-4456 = -0.09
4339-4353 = -0.18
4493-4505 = -0.09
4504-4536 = -0.04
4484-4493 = -0.10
